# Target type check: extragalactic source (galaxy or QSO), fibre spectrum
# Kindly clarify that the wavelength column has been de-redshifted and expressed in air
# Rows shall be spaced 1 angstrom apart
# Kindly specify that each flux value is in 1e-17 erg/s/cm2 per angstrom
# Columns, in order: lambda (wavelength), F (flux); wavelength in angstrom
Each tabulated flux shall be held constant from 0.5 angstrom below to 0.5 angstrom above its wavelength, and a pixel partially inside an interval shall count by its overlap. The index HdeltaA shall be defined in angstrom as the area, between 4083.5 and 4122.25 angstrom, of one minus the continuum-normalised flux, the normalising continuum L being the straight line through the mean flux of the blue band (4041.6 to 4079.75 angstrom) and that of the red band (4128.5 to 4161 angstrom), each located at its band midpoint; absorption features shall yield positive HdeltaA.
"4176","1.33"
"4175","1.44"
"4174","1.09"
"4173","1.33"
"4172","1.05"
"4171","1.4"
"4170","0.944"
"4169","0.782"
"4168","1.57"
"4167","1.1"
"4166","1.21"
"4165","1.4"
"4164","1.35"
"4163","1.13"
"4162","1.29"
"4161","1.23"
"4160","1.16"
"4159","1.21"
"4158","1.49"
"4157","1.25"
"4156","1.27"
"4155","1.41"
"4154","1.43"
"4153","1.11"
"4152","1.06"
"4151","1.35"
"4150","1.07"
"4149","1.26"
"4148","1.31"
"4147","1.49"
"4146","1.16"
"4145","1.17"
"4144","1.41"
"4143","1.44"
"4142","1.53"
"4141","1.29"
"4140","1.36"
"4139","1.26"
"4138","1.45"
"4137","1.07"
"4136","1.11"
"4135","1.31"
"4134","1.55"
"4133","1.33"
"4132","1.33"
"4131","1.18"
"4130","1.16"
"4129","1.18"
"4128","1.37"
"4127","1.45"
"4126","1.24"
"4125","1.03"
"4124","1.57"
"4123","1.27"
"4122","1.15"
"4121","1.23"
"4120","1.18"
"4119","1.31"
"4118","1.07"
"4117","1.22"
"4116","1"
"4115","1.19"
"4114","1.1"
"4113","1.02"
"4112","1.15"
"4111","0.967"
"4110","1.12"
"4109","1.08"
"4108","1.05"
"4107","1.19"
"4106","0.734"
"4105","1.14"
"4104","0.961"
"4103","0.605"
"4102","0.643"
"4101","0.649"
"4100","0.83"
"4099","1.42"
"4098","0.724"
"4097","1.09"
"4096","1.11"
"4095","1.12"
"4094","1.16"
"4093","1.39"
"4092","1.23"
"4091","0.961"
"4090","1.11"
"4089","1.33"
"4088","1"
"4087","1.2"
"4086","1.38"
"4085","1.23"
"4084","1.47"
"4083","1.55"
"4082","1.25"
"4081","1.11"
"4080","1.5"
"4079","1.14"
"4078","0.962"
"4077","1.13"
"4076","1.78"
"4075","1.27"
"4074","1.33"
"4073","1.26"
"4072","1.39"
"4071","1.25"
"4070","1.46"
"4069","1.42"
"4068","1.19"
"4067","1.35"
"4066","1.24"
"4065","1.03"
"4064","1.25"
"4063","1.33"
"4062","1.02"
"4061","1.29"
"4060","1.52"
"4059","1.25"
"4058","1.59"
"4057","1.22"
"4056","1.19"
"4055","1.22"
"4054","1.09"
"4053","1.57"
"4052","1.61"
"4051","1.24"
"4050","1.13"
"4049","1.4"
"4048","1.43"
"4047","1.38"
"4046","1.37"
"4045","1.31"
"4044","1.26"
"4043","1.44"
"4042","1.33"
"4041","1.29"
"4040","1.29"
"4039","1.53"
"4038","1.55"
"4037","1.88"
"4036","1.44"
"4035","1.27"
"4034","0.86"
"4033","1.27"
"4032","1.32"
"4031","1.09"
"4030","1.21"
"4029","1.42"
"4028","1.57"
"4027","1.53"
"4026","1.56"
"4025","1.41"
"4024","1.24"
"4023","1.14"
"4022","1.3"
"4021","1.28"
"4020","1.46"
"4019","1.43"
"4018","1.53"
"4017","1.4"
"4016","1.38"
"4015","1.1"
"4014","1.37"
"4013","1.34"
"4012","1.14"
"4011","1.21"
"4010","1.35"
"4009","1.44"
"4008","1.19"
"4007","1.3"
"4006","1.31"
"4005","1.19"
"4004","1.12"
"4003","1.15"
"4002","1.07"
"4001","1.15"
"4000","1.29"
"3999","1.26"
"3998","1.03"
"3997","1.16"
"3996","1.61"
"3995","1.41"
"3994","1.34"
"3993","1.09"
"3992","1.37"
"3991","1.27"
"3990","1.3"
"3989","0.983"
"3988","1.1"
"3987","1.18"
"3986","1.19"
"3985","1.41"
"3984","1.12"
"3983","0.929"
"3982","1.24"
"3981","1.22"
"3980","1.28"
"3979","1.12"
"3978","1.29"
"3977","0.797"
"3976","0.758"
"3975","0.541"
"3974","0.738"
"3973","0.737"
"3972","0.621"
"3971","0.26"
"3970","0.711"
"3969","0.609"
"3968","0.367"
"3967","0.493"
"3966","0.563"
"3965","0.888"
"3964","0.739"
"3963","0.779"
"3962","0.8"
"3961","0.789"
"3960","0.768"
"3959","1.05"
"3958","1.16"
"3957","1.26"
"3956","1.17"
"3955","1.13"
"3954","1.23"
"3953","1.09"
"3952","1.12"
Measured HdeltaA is 6.2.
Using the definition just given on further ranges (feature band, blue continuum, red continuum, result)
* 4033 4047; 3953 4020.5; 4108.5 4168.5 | -2.7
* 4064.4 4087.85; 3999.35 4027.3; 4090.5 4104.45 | -5.0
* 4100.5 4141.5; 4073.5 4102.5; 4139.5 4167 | 2.7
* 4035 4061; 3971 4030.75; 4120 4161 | -3.1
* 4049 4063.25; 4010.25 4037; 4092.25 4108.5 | -1.5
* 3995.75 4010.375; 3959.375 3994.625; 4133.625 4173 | -3.8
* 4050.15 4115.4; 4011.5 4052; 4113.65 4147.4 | 6.0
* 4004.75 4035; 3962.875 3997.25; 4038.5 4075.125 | -4.2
